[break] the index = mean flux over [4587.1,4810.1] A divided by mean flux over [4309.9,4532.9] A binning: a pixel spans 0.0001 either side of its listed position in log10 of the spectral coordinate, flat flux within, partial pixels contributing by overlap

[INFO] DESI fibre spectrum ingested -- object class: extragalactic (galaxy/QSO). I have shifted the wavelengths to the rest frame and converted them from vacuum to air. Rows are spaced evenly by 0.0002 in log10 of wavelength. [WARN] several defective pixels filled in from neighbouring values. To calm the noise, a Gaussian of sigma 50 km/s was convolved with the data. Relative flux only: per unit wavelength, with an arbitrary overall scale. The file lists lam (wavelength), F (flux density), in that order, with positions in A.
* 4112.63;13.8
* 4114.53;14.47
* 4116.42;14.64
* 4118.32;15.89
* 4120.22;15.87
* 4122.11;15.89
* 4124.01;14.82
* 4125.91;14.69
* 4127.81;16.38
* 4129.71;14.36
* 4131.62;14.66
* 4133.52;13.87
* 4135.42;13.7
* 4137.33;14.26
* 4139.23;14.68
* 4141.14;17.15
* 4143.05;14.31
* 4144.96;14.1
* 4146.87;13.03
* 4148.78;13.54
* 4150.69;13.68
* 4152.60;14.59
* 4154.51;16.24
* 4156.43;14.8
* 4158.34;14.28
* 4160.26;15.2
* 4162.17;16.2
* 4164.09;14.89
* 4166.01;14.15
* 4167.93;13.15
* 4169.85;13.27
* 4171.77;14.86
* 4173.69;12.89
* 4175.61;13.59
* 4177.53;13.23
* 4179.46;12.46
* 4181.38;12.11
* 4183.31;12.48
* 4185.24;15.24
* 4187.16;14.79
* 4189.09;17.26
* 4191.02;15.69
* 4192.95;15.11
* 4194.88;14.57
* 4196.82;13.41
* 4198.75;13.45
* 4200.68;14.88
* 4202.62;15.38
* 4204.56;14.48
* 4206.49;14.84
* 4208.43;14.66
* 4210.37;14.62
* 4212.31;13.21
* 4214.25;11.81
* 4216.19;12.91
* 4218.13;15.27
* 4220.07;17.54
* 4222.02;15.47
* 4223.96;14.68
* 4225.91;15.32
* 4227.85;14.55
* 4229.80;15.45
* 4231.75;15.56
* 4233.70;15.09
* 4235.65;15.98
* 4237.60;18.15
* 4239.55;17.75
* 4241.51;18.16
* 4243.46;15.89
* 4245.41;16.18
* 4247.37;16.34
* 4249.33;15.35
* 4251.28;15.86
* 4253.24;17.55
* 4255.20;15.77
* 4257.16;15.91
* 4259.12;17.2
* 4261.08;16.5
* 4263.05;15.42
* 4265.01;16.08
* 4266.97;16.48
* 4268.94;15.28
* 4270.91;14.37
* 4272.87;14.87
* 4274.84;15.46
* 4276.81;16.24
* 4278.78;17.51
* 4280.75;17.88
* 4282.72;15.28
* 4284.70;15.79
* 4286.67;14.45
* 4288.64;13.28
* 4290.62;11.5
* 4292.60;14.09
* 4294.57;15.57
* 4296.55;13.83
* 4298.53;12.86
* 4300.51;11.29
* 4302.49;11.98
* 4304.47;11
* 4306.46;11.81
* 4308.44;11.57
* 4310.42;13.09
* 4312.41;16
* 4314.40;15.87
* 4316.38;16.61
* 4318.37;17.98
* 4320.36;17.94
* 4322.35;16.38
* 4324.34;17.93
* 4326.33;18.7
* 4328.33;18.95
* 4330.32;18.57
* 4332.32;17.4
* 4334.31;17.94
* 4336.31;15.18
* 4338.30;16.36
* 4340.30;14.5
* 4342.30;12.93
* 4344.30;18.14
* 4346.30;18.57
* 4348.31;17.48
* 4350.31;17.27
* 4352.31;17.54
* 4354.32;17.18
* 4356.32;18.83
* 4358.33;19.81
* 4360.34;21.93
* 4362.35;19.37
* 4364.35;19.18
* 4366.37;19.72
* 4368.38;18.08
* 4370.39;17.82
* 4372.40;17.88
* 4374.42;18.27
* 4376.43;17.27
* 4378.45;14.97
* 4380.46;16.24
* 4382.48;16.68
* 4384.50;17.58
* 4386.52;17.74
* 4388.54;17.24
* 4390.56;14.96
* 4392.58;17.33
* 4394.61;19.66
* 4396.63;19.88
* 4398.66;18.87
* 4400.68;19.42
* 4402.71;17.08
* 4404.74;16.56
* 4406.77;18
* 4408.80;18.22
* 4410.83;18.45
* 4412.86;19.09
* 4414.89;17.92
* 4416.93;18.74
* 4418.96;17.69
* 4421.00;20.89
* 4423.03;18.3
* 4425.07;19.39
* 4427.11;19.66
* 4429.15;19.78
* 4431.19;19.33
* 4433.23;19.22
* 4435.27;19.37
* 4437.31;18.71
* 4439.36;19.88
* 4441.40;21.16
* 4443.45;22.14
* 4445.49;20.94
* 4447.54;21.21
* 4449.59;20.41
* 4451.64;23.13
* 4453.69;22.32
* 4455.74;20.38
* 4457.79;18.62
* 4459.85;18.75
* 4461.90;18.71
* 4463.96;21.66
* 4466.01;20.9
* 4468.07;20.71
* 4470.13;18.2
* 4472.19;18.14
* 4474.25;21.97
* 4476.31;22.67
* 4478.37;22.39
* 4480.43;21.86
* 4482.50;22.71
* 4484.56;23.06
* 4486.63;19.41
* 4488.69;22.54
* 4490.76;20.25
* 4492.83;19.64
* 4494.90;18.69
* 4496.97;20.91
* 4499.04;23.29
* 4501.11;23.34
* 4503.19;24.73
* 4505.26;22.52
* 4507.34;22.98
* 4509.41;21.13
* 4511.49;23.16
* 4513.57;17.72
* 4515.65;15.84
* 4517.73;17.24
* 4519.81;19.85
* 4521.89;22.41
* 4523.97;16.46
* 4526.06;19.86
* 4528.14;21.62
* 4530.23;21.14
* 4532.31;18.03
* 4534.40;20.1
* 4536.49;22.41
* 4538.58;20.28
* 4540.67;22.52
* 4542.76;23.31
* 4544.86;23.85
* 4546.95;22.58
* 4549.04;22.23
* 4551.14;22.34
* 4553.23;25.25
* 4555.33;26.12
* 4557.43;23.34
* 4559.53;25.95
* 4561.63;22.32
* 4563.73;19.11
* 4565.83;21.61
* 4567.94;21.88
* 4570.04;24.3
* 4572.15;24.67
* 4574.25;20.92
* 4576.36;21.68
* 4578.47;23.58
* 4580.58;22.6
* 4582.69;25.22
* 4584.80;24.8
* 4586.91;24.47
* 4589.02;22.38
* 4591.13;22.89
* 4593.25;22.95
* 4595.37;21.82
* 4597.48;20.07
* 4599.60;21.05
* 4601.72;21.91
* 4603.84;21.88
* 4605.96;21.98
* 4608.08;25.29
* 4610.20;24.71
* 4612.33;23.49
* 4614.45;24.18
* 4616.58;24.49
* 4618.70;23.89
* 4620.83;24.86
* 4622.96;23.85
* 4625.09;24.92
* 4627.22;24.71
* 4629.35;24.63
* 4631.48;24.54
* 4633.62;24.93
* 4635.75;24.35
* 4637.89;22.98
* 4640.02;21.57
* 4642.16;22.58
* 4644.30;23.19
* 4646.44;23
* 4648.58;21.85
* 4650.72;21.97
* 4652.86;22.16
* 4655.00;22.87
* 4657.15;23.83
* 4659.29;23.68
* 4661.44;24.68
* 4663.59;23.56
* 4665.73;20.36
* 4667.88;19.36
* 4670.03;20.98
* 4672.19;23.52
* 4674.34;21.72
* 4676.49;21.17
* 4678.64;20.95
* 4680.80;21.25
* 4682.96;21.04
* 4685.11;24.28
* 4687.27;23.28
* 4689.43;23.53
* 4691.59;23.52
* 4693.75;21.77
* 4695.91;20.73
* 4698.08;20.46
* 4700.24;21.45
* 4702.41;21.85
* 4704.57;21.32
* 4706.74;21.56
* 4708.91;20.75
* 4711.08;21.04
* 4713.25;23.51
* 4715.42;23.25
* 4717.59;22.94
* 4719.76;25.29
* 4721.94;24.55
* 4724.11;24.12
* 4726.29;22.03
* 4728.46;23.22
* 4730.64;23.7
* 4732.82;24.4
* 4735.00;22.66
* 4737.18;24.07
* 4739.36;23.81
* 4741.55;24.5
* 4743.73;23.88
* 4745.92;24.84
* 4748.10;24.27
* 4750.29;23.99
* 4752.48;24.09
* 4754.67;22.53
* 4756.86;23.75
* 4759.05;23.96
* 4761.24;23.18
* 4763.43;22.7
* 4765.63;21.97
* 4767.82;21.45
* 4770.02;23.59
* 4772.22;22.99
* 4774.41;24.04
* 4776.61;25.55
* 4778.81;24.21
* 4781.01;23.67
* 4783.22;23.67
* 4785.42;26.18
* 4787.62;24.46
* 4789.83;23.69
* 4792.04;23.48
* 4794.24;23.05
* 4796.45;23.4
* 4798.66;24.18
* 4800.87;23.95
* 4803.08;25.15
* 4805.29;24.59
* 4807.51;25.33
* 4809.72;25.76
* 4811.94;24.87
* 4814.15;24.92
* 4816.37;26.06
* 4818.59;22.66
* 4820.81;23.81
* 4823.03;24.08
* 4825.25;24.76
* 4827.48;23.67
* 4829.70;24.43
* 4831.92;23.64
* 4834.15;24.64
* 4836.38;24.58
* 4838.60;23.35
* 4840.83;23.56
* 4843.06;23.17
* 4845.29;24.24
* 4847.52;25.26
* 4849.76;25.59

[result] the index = 1.21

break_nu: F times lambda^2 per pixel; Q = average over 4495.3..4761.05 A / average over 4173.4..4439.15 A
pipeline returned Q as 1.6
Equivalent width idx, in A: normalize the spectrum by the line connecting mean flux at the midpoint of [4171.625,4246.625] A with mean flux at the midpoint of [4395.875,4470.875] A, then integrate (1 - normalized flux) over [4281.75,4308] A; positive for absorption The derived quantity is 5.35 A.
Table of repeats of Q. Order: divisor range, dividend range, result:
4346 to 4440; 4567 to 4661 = 1.40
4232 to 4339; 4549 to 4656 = 1.71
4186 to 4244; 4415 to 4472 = 1.46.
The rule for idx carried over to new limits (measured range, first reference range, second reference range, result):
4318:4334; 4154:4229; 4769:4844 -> -1.4 A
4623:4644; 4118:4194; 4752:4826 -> -2.2 A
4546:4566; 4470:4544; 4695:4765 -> -1.6 A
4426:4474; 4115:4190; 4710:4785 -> -2.9 A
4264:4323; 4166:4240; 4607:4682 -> 5.8 A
